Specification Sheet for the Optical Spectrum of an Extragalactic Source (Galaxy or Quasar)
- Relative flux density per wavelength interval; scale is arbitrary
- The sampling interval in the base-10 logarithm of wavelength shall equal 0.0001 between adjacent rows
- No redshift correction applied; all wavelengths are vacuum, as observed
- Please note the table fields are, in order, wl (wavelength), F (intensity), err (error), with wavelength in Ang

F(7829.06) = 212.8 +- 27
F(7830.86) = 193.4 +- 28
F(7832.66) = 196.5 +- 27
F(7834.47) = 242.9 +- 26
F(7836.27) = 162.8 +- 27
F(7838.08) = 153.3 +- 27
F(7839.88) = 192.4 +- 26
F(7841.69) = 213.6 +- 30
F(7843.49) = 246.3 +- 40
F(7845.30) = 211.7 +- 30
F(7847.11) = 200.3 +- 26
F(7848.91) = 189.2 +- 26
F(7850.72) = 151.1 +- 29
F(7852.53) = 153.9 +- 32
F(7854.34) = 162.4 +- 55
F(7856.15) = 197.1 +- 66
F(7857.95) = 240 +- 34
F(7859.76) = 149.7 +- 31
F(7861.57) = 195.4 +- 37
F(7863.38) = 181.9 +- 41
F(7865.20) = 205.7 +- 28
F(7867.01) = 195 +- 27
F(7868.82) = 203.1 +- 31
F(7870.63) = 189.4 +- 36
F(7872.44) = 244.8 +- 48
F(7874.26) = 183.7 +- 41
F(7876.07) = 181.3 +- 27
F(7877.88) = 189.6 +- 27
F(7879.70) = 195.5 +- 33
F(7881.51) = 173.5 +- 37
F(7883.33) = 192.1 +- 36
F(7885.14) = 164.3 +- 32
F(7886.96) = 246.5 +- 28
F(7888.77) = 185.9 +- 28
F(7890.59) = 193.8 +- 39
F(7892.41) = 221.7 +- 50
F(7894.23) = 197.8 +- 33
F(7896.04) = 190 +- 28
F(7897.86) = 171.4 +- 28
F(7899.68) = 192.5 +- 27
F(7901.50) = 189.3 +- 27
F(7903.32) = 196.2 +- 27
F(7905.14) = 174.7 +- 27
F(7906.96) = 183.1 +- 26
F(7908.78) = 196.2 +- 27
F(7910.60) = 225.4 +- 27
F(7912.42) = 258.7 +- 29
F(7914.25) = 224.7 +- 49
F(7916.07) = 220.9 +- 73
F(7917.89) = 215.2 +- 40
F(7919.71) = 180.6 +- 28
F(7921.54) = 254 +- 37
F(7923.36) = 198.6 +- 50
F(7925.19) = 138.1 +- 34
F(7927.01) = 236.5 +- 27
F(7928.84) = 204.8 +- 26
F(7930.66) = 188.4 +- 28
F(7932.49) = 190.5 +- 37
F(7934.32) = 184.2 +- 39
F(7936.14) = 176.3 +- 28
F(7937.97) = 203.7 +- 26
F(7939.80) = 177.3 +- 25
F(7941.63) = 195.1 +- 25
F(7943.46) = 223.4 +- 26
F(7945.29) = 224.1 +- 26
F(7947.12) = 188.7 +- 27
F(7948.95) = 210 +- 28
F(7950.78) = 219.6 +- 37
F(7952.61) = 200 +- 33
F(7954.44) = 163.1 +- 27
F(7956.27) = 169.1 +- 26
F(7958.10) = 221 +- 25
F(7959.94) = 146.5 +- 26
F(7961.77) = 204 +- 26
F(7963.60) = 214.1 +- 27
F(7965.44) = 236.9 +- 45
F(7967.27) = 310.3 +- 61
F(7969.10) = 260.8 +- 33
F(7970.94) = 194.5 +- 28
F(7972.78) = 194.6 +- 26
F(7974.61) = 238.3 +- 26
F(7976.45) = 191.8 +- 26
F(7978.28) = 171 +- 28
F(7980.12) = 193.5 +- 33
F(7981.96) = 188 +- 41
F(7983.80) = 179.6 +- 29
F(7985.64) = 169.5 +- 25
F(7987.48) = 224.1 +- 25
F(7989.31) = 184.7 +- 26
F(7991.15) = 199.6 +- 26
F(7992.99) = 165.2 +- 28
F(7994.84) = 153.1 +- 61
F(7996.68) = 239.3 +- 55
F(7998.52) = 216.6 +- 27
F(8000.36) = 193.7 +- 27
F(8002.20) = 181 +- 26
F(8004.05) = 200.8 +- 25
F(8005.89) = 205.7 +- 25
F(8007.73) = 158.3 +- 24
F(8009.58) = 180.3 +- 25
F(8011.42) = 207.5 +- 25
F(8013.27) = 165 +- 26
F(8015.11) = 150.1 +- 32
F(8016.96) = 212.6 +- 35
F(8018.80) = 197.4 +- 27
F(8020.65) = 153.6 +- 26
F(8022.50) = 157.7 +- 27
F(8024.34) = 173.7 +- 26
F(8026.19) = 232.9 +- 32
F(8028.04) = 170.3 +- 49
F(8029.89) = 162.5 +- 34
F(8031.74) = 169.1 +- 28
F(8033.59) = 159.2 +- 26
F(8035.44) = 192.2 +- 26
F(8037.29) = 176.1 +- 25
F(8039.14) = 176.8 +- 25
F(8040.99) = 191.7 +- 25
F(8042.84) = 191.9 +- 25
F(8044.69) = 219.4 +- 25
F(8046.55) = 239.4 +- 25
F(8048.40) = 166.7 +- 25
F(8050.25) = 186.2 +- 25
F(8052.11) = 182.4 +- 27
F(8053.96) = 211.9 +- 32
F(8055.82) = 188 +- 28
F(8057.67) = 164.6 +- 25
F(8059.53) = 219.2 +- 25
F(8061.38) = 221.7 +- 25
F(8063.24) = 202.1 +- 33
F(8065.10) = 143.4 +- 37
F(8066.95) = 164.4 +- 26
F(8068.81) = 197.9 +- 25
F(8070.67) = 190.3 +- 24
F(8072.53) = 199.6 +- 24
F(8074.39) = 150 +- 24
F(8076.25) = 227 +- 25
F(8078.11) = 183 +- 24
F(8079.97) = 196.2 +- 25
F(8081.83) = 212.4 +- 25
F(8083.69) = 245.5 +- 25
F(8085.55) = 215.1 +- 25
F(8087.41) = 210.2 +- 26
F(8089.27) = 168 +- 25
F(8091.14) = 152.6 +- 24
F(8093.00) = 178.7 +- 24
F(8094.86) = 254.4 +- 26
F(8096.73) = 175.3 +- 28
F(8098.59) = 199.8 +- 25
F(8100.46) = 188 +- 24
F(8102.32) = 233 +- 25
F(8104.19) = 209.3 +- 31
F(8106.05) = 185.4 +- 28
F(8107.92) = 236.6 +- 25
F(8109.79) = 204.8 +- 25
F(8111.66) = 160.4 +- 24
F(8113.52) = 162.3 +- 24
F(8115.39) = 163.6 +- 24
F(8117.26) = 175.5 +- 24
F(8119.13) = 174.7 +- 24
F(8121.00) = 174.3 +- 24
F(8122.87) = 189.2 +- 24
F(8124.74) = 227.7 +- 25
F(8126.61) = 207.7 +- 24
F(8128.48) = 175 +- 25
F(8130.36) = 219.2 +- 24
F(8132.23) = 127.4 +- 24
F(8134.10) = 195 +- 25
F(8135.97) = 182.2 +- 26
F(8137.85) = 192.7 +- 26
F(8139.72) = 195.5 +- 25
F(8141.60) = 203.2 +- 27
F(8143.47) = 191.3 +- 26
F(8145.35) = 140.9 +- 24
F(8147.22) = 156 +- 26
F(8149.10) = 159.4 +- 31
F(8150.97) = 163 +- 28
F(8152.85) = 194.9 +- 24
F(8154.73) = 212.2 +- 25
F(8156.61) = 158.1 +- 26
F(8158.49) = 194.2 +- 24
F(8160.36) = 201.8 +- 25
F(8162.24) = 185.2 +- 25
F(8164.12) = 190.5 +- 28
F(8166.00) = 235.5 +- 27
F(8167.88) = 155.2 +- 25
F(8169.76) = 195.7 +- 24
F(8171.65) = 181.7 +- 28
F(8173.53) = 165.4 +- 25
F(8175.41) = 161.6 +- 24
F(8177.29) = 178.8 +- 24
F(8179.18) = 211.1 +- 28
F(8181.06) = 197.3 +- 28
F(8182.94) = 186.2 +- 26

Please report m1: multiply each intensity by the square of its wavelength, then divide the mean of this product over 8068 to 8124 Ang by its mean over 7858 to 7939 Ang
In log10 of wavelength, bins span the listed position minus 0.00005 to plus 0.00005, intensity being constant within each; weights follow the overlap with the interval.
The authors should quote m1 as 1.03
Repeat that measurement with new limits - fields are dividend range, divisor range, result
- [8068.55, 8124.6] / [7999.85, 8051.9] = 1.07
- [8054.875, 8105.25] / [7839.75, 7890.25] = 1.07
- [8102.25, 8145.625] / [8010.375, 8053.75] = 1.04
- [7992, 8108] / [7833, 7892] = 1.03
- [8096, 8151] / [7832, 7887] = 1.03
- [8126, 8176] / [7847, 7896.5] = 1.02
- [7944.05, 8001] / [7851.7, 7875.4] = 1.08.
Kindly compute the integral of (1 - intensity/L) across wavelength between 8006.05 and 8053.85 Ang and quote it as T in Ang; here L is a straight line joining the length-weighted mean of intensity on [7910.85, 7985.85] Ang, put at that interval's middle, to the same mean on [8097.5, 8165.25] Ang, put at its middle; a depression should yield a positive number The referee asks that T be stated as 3.1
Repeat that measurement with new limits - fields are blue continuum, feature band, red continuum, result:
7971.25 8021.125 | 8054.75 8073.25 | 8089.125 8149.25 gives -0.1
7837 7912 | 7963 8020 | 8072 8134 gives -1.6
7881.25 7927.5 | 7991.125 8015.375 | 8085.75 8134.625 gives 1.1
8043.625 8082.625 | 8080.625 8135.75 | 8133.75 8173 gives -1.3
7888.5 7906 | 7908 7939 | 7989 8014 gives -2.4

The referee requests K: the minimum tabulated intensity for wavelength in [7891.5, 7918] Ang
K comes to 171.4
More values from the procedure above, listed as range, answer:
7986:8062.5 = 150.1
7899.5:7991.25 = 138.1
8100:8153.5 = 127.4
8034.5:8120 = 143.4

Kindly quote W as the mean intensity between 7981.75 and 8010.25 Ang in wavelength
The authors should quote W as 190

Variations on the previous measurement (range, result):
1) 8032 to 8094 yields 191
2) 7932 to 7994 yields 200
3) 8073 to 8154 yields 190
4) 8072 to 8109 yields 201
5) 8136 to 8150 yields 177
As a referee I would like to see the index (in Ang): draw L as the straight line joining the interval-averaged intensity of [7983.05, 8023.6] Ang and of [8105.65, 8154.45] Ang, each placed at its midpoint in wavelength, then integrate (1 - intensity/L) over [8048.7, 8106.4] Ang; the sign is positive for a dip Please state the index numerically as -3.3 Ang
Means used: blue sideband 186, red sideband 183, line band 195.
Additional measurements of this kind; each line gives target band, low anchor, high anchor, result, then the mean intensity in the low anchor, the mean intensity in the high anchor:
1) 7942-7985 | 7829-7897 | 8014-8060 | -3.8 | 195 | 185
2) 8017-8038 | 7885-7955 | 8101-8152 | 1.6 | 201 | 185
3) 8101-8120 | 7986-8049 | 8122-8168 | -0.4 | 187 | 187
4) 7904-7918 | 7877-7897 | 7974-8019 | -1.3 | 195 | 190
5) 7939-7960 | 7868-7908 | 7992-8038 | -0.9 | 194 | 183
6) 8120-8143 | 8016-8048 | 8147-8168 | -0.6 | 186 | 186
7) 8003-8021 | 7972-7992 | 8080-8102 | 1.1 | 194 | 201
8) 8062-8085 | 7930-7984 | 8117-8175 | -0.3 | 202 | 184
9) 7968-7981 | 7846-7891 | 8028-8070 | -1.3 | 191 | 187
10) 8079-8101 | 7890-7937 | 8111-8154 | -1.9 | 200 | 180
